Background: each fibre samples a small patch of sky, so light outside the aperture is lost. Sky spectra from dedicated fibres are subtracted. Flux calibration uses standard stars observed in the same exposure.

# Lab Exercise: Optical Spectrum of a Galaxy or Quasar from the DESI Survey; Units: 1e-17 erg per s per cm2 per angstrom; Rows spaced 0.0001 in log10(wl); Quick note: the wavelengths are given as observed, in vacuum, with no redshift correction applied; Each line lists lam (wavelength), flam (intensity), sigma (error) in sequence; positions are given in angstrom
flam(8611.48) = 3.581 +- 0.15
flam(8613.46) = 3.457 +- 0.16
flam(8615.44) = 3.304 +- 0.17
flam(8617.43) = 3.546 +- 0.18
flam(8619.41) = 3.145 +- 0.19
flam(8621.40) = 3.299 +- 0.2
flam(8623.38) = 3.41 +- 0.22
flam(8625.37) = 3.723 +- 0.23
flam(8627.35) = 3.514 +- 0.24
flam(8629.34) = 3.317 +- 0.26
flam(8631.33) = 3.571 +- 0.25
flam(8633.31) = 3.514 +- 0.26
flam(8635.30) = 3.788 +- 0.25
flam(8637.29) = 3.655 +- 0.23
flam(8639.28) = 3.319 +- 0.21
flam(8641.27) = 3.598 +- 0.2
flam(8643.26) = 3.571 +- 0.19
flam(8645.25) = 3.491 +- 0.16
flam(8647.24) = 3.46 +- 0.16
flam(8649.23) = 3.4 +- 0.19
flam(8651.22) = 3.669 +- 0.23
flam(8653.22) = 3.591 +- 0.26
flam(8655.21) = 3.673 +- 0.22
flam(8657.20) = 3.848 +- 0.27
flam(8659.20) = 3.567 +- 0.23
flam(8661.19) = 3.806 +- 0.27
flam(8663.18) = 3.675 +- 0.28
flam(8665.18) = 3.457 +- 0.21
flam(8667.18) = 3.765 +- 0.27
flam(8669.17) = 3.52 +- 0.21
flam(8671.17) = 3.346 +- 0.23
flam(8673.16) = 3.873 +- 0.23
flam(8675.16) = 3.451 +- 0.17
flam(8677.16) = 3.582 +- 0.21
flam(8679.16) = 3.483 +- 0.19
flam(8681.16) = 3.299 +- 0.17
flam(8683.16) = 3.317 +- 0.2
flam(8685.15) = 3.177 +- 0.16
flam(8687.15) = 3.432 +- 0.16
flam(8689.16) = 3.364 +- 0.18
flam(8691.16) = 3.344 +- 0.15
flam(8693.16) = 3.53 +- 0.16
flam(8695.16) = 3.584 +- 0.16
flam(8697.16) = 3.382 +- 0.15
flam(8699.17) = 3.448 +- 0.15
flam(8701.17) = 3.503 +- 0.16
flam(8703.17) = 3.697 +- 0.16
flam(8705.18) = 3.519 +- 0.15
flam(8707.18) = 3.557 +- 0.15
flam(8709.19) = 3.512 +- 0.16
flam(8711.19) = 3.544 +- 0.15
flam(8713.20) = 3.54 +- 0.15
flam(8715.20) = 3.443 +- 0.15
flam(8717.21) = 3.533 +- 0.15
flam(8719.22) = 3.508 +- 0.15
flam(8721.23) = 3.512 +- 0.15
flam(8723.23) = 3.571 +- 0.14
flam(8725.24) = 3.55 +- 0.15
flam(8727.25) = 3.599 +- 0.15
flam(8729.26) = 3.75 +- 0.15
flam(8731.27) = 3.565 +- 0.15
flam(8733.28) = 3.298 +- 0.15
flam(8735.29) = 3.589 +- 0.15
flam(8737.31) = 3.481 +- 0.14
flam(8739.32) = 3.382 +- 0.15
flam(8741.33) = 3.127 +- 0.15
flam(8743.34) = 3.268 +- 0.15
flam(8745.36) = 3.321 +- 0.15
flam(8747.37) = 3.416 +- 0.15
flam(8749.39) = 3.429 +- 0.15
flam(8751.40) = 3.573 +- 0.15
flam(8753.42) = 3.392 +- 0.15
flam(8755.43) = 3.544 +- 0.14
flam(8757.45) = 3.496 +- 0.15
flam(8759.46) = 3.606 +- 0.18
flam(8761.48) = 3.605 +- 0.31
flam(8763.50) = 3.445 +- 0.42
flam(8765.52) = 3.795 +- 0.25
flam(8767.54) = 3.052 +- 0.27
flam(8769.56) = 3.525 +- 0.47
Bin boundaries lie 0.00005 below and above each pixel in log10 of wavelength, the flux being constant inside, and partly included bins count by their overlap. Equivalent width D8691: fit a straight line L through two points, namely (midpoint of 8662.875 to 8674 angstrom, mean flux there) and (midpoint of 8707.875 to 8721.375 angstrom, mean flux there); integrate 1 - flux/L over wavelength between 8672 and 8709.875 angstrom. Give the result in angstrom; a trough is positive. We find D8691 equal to 0.9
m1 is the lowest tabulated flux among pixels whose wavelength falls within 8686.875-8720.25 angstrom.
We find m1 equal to 3.344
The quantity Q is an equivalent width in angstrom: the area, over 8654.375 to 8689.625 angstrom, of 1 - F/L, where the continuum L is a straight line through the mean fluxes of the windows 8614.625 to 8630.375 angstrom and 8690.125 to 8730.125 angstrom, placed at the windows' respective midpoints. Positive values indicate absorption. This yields -0.6 angstrom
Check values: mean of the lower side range 3.41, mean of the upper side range 3.53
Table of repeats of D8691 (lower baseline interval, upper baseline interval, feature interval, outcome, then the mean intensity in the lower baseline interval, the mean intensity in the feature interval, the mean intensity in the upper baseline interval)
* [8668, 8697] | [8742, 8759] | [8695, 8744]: -0.8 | 3.45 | 3.5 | 3.43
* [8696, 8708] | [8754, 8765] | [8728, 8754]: 0.8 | 3.52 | 3.43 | 3.55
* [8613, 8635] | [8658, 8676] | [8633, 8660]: -0.4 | 3.45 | 3.58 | 3.61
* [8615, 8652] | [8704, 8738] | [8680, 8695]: 0.6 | 3.49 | 3.37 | 3.53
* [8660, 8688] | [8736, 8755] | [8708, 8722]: -0.3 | 3.51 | 3.51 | 3.38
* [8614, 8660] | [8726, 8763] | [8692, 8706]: -0.1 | 3.52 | 3.52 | 3.47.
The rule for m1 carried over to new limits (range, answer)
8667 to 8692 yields 3.177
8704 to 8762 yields 3.127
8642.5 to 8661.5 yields 3.4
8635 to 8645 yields 3.319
